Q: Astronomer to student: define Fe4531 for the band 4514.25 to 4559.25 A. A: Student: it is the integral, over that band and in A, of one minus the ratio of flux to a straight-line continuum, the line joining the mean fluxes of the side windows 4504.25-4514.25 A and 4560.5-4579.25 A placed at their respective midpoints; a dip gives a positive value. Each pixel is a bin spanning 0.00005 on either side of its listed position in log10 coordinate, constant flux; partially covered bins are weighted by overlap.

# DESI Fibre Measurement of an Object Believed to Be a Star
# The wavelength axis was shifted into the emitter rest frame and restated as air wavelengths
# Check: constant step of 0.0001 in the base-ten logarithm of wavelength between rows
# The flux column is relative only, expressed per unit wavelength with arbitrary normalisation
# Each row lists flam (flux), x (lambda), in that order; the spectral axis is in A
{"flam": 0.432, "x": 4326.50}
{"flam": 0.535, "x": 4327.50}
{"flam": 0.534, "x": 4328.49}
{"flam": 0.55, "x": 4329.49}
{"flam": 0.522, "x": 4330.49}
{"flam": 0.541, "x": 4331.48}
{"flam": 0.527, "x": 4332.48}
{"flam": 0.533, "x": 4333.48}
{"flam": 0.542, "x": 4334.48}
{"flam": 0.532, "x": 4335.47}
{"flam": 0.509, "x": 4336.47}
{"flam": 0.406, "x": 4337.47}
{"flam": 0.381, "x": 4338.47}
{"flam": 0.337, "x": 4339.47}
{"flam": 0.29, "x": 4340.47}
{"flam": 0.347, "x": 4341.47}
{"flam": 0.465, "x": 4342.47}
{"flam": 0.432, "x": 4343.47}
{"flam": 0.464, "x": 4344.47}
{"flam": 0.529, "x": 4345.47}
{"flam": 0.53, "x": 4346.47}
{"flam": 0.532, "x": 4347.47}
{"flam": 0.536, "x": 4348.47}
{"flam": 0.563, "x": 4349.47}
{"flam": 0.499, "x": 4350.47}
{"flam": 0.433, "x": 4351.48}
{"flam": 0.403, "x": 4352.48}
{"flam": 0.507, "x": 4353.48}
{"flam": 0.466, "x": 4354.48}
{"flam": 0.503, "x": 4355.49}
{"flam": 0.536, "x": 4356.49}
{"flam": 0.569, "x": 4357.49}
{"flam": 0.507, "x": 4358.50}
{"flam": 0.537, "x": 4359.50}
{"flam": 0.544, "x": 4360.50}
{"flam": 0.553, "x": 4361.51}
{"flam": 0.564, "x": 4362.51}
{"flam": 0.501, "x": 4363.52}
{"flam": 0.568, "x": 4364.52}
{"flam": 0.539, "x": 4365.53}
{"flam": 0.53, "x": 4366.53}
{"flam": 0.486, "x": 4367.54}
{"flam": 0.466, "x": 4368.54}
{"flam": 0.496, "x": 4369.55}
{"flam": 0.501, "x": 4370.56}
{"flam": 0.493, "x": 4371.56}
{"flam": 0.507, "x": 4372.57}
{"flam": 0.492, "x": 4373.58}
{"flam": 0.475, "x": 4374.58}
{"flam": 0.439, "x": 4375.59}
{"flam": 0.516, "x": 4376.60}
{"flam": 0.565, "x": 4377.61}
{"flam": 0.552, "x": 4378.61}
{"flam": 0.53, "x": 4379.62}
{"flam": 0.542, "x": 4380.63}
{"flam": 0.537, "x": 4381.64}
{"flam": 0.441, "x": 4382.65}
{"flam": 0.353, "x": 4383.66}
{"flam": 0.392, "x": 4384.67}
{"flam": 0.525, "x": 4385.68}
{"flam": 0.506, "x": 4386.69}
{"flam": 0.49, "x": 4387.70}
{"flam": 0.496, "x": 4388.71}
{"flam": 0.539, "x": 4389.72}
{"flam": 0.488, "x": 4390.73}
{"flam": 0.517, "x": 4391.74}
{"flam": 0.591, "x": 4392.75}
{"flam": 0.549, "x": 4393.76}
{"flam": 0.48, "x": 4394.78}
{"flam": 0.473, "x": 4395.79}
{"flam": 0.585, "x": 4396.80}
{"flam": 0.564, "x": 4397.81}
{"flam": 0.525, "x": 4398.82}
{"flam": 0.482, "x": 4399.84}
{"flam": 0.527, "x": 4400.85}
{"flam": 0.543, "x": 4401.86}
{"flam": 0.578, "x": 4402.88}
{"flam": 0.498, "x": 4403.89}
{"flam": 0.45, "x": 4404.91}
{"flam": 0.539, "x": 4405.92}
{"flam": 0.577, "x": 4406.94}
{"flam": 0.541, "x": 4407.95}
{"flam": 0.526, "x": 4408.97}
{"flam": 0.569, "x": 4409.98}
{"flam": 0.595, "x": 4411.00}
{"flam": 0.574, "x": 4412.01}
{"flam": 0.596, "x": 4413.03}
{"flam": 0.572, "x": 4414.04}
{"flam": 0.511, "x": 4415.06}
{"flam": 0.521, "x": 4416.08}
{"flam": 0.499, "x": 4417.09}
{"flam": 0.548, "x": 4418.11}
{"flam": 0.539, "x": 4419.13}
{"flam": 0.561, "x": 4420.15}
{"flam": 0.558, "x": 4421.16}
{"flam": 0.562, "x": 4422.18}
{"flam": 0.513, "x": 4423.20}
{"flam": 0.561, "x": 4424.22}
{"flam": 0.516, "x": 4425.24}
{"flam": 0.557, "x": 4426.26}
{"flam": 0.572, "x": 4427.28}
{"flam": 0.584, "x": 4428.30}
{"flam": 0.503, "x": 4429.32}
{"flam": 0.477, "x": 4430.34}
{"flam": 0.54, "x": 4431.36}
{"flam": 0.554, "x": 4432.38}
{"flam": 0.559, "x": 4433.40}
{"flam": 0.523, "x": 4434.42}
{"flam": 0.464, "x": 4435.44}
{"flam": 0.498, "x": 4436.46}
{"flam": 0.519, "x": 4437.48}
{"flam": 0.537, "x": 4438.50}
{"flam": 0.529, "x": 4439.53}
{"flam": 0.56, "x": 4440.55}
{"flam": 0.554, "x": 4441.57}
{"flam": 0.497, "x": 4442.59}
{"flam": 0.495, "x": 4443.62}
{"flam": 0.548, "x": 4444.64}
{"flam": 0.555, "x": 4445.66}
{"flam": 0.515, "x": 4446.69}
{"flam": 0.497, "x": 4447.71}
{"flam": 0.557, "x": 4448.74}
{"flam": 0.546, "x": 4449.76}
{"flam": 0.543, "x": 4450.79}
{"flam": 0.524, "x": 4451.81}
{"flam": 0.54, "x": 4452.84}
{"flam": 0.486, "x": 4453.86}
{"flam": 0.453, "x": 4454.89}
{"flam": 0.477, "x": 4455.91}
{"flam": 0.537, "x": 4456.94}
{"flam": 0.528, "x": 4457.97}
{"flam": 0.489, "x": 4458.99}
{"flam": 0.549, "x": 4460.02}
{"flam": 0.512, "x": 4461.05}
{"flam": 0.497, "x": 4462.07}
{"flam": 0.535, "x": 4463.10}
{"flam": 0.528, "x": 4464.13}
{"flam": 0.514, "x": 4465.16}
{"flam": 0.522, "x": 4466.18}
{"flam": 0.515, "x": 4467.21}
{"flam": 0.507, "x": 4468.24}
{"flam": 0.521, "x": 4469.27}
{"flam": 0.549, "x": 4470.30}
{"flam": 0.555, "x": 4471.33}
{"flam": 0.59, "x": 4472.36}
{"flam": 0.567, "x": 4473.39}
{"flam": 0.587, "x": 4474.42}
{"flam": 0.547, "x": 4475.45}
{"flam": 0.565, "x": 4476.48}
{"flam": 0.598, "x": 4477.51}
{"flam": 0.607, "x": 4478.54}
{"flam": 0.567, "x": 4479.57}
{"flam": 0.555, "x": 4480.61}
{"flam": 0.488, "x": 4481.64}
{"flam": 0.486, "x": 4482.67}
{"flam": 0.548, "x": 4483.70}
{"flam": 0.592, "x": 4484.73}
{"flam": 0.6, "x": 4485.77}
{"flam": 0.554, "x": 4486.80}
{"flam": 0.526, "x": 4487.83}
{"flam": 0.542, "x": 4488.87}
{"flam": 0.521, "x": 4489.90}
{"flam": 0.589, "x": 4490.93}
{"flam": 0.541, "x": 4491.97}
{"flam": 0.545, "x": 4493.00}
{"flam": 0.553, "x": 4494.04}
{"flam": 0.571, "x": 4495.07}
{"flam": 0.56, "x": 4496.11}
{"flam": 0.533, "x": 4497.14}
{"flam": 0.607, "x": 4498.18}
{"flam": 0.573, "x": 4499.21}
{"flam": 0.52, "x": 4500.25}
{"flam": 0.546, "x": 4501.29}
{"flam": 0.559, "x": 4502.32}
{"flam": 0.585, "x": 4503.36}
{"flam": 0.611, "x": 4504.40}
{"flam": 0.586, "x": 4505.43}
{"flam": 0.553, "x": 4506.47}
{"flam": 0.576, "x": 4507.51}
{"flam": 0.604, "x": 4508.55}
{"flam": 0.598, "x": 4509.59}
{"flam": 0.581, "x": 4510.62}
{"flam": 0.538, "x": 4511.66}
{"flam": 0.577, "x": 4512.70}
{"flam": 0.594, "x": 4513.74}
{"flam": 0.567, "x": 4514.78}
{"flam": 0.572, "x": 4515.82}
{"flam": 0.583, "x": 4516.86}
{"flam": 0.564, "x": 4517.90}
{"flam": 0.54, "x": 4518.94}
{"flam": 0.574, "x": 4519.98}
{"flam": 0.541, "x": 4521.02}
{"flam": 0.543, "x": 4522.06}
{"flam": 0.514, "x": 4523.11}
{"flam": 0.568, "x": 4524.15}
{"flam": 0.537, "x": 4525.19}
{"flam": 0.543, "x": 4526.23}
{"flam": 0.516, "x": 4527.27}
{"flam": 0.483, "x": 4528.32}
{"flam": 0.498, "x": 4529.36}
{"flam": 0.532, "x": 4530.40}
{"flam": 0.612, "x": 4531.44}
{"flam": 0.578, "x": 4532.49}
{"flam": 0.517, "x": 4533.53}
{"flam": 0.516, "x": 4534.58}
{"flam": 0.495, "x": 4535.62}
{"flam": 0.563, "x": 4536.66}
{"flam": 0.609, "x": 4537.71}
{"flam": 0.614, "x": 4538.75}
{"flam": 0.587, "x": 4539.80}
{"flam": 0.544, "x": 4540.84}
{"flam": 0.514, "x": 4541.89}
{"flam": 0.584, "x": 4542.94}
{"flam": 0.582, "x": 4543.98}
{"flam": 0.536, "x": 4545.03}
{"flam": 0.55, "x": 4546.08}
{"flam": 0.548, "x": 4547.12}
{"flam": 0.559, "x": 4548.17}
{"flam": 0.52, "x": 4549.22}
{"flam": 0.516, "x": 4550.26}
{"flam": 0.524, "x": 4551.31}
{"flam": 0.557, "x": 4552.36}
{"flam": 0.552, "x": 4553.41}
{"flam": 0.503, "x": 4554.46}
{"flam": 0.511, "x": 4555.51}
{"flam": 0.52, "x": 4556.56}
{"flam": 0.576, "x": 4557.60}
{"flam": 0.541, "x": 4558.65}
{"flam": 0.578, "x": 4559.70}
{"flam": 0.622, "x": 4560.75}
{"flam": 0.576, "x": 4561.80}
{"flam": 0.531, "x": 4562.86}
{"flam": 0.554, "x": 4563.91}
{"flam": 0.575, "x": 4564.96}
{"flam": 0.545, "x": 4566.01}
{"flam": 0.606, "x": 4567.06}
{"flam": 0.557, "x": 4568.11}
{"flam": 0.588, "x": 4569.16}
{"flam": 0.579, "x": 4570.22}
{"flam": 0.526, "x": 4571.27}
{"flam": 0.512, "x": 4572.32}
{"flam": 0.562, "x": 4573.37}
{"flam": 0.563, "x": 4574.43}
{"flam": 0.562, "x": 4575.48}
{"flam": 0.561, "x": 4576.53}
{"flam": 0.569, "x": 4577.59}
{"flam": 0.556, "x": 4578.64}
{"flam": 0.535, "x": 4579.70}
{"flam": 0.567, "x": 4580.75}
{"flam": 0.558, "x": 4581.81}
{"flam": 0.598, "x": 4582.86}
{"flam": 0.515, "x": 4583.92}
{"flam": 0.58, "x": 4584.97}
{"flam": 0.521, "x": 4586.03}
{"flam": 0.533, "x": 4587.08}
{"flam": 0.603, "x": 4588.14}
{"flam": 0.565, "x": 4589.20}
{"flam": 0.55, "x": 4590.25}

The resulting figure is 2.0 A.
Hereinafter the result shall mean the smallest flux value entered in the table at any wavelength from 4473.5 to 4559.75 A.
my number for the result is 0.483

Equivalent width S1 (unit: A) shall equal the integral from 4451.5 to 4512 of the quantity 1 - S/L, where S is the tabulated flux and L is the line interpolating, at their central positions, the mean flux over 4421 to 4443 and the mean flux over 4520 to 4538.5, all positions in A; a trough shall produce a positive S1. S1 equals -1.2 A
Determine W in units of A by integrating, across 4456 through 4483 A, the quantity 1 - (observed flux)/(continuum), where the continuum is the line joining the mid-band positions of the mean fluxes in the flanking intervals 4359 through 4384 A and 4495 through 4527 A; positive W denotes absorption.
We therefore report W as 0.5 A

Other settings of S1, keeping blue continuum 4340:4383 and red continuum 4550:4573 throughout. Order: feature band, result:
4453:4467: 0.4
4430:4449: -0.2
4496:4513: -1.1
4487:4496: -0.3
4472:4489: -0.9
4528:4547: -0.2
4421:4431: -0.4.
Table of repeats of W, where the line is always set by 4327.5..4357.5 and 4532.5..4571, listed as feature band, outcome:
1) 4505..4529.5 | -0.7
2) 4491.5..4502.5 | -0.4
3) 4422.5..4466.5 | -0.6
